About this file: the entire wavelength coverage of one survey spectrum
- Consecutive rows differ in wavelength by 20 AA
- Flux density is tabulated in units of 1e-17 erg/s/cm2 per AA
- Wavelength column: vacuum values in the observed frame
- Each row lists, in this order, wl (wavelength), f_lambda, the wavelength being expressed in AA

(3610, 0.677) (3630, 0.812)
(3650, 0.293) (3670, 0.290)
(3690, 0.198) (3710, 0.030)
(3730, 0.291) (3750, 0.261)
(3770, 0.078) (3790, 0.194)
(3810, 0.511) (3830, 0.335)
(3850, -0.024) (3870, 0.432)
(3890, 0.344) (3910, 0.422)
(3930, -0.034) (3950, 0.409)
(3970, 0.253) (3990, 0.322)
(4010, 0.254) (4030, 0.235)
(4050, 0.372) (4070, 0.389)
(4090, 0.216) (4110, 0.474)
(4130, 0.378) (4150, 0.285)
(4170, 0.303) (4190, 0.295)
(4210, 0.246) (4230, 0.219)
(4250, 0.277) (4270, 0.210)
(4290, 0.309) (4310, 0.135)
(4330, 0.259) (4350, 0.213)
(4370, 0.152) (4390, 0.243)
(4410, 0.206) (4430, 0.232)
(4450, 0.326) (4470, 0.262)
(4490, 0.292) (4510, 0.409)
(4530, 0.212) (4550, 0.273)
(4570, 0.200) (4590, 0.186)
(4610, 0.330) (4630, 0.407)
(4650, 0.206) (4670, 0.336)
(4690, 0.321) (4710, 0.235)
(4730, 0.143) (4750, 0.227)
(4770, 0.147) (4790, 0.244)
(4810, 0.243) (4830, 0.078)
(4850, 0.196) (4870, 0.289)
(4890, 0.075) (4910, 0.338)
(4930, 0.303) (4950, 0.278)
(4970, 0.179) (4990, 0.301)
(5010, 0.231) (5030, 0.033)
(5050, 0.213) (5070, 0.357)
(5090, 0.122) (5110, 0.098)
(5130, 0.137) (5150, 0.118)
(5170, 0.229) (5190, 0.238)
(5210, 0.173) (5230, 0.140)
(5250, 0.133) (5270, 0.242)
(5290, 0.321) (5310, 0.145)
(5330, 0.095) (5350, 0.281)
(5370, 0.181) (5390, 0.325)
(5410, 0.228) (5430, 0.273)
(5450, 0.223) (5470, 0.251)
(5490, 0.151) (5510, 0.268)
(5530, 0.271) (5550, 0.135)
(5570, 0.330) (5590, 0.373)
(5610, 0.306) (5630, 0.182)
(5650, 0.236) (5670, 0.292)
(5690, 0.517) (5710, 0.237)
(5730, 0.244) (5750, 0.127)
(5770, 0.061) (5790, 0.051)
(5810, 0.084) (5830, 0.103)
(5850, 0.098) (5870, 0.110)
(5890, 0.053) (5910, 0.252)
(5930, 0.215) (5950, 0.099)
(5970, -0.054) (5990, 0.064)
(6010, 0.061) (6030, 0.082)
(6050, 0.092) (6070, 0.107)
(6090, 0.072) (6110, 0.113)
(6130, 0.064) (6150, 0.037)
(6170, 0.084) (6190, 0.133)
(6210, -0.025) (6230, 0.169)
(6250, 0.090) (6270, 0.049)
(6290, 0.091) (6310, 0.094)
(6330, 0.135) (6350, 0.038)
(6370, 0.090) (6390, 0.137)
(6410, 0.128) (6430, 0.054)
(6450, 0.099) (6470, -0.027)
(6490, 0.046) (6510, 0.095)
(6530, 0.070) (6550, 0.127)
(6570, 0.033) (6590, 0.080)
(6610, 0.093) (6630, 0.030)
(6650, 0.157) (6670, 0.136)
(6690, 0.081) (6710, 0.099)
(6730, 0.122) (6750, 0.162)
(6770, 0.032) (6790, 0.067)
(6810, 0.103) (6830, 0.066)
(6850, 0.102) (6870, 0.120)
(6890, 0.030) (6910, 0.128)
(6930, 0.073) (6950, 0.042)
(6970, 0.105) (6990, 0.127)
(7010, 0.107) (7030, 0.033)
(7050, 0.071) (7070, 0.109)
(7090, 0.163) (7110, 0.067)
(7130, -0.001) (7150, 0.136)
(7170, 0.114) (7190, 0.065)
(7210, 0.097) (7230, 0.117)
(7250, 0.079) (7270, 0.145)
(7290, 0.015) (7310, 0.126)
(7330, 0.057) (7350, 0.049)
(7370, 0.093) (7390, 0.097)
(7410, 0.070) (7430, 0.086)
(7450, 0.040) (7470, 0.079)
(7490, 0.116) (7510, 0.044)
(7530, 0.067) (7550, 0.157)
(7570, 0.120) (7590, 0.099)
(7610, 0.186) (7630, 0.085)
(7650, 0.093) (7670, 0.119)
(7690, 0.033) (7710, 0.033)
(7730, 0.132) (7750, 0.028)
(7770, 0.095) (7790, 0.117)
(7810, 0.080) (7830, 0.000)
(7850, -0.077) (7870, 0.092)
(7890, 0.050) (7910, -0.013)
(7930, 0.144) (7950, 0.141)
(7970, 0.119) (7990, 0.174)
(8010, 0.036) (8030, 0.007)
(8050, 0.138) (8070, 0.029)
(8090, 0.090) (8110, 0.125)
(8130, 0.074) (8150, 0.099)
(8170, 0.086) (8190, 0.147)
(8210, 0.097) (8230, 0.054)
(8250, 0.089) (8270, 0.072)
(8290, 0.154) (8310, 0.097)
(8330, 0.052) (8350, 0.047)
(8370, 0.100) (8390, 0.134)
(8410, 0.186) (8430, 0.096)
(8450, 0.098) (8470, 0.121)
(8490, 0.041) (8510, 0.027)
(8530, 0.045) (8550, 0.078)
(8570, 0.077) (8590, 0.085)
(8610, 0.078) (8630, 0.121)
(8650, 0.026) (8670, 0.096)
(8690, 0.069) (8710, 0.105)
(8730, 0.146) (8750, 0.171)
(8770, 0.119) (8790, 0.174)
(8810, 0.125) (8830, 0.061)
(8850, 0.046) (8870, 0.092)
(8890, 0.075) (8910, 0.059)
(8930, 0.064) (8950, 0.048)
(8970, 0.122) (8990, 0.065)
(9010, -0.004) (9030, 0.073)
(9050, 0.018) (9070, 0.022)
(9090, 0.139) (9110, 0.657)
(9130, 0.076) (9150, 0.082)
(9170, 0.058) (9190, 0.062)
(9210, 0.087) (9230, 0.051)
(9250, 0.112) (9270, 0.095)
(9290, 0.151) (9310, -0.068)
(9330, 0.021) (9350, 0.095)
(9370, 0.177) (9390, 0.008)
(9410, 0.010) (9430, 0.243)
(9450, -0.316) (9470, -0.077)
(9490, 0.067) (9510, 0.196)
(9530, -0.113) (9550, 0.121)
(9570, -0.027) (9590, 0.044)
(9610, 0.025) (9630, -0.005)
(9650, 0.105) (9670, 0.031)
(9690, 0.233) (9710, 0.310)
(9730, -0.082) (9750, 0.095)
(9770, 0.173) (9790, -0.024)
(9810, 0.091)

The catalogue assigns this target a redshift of 1.44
